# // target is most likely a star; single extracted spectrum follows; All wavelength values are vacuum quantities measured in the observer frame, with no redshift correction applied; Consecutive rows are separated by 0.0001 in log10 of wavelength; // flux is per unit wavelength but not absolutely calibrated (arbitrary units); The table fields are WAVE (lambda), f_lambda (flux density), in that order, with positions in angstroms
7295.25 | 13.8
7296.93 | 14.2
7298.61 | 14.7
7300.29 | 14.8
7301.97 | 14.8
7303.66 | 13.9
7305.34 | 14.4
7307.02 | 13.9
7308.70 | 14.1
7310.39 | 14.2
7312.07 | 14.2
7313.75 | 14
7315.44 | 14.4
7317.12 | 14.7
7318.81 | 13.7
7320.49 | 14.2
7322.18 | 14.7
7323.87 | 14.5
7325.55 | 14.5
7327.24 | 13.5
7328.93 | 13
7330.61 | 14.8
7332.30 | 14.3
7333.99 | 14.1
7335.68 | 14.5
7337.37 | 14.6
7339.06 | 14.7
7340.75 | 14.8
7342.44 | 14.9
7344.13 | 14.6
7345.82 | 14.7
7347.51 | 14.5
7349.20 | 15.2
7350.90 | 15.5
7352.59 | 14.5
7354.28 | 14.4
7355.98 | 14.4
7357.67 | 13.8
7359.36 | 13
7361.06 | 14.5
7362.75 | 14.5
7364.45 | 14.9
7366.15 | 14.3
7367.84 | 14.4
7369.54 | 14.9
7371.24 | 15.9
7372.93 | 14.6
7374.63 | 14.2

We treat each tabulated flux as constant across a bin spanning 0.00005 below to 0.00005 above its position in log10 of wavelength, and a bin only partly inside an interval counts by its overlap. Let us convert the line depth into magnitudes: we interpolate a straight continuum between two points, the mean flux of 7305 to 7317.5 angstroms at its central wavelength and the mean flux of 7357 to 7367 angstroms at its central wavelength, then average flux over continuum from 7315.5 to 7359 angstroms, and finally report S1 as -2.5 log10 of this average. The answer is -0.02 mag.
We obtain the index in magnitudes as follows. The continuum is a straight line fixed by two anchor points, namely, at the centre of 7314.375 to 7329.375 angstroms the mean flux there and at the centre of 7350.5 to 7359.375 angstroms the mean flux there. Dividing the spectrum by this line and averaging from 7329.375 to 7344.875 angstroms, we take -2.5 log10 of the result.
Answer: -0.02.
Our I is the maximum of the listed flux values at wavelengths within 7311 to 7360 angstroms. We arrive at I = 15.5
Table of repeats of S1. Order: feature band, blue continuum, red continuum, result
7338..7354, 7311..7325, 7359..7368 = -0.04 mag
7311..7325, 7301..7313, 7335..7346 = 0.00 mag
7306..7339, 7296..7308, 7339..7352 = 0.03 mag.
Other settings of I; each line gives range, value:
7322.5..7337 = 14.8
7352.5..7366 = 14.9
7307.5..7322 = 14.7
